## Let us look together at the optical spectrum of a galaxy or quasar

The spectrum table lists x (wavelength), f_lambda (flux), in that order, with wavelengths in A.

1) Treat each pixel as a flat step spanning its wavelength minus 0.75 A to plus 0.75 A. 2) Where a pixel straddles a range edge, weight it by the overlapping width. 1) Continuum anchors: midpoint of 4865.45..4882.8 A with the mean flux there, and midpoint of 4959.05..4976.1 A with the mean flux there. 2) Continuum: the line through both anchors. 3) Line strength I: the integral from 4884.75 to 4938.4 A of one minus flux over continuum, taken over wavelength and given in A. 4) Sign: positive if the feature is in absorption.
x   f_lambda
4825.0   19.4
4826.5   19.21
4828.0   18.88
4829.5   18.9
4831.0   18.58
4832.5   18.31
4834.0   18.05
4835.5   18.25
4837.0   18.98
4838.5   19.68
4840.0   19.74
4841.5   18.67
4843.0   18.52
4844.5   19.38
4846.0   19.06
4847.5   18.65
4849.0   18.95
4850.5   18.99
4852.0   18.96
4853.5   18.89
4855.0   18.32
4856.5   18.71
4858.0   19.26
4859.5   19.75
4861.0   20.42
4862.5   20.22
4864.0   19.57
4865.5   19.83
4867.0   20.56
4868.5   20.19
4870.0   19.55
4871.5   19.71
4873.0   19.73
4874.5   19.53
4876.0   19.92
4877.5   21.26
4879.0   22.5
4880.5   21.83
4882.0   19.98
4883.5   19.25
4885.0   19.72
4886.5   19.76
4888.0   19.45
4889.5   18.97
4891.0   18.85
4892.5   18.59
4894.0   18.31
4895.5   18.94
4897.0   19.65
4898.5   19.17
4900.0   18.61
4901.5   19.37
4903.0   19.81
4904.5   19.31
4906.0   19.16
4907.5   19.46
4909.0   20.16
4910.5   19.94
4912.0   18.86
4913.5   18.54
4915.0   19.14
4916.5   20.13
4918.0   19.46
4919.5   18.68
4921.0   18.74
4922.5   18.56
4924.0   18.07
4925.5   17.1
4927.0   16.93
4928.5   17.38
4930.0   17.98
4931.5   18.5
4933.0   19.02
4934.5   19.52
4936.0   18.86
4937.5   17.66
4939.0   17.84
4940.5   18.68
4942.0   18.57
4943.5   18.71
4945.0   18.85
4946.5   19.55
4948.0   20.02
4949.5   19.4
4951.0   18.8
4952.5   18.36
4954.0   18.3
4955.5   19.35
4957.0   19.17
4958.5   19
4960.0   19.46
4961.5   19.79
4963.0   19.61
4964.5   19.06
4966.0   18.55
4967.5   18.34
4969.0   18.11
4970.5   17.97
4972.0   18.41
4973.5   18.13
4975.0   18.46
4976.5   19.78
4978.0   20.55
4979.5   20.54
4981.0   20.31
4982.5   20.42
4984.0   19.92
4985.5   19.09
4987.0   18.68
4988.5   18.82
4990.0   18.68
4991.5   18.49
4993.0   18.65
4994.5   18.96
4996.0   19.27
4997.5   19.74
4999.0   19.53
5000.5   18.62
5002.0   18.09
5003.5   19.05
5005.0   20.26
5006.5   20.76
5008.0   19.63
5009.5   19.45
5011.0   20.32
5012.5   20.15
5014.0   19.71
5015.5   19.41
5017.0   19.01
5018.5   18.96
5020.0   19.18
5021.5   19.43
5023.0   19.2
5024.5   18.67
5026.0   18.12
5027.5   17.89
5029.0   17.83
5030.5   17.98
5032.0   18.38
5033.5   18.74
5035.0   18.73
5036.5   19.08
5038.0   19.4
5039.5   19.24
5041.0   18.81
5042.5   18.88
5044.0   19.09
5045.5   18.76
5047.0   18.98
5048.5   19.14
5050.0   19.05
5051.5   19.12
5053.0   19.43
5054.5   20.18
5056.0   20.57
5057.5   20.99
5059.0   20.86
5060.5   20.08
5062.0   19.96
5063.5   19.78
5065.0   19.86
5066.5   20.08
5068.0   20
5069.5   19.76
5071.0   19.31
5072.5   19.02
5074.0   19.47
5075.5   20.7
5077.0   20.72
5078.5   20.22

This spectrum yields 2.3 A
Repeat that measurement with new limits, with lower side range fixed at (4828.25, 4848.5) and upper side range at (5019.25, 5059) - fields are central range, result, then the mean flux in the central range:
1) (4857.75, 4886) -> -1.9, 20.2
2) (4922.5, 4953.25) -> 0.7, 18.5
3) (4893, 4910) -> -0.3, 19.3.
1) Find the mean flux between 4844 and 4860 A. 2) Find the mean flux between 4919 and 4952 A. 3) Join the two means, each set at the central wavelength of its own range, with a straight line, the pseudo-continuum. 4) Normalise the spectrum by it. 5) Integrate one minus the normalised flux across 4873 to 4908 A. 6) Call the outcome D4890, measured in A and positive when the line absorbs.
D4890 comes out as -1.61 A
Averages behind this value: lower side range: 19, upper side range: 18.5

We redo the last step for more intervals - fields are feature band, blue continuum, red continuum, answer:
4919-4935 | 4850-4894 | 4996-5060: 1.1 A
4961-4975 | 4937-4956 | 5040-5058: 0.2 A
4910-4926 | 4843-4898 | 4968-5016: 0.5 A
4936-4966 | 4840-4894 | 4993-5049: 0.6 A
